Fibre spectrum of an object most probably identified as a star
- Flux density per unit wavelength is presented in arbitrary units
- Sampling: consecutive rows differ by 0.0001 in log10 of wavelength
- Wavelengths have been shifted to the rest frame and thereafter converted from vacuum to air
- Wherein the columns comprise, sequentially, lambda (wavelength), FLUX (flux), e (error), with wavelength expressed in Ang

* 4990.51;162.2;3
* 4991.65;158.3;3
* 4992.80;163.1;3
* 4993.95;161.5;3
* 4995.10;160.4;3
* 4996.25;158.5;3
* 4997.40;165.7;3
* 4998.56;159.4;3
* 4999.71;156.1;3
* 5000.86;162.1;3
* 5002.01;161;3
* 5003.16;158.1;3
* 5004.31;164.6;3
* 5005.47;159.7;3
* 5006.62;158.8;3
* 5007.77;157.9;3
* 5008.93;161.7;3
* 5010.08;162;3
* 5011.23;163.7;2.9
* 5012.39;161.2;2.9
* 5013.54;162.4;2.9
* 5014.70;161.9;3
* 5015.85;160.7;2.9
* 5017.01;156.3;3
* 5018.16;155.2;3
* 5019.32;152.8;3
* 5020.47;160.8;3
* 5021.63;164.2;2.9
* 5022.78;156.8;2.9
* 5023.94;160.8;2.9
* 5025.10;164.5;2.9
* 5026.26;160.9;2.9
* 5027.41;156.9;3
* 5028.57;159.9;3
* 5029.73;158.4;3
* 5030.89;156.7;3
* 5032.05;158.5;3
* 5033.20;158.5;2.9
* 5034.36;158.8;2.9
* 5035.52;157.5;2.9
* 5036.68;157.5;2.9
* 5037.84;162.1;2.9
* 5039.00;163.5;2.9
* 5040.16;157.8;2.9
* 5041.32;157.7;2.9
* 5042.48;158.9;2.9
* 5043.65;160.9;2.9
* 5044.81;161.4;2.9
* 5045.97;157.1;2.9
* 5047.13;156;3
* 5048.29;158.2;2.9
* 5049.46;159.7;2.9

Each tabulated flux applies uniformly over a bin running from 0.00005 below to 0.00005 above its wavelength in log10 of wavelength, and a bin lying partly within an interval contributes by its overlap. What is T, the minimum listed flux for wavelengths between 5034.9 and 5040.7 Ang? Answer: 157.5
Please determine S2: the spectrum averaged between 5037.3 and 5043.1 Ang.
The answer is 160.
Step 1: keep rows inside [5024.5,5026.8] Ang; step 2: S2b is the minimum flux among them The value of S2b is 160.9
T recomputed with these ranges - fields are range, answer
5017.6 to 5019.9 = 152.8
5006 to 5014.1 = 157.9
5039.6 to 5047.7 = 156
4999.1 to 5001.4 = 156.1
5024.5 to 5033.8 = 156.7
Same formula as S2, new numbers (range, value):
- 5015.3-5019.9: 156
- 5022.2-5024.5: 159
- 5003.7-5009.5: 160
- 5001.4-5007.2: 161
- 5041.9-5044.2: 159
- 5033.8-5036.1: 158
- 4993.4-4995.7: 161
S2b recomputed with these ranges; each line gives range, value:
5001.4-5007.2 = 158.1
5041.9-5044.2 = 158.9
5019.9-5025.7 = 156.8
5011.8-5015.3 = 161.2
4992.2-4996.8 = 158.5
